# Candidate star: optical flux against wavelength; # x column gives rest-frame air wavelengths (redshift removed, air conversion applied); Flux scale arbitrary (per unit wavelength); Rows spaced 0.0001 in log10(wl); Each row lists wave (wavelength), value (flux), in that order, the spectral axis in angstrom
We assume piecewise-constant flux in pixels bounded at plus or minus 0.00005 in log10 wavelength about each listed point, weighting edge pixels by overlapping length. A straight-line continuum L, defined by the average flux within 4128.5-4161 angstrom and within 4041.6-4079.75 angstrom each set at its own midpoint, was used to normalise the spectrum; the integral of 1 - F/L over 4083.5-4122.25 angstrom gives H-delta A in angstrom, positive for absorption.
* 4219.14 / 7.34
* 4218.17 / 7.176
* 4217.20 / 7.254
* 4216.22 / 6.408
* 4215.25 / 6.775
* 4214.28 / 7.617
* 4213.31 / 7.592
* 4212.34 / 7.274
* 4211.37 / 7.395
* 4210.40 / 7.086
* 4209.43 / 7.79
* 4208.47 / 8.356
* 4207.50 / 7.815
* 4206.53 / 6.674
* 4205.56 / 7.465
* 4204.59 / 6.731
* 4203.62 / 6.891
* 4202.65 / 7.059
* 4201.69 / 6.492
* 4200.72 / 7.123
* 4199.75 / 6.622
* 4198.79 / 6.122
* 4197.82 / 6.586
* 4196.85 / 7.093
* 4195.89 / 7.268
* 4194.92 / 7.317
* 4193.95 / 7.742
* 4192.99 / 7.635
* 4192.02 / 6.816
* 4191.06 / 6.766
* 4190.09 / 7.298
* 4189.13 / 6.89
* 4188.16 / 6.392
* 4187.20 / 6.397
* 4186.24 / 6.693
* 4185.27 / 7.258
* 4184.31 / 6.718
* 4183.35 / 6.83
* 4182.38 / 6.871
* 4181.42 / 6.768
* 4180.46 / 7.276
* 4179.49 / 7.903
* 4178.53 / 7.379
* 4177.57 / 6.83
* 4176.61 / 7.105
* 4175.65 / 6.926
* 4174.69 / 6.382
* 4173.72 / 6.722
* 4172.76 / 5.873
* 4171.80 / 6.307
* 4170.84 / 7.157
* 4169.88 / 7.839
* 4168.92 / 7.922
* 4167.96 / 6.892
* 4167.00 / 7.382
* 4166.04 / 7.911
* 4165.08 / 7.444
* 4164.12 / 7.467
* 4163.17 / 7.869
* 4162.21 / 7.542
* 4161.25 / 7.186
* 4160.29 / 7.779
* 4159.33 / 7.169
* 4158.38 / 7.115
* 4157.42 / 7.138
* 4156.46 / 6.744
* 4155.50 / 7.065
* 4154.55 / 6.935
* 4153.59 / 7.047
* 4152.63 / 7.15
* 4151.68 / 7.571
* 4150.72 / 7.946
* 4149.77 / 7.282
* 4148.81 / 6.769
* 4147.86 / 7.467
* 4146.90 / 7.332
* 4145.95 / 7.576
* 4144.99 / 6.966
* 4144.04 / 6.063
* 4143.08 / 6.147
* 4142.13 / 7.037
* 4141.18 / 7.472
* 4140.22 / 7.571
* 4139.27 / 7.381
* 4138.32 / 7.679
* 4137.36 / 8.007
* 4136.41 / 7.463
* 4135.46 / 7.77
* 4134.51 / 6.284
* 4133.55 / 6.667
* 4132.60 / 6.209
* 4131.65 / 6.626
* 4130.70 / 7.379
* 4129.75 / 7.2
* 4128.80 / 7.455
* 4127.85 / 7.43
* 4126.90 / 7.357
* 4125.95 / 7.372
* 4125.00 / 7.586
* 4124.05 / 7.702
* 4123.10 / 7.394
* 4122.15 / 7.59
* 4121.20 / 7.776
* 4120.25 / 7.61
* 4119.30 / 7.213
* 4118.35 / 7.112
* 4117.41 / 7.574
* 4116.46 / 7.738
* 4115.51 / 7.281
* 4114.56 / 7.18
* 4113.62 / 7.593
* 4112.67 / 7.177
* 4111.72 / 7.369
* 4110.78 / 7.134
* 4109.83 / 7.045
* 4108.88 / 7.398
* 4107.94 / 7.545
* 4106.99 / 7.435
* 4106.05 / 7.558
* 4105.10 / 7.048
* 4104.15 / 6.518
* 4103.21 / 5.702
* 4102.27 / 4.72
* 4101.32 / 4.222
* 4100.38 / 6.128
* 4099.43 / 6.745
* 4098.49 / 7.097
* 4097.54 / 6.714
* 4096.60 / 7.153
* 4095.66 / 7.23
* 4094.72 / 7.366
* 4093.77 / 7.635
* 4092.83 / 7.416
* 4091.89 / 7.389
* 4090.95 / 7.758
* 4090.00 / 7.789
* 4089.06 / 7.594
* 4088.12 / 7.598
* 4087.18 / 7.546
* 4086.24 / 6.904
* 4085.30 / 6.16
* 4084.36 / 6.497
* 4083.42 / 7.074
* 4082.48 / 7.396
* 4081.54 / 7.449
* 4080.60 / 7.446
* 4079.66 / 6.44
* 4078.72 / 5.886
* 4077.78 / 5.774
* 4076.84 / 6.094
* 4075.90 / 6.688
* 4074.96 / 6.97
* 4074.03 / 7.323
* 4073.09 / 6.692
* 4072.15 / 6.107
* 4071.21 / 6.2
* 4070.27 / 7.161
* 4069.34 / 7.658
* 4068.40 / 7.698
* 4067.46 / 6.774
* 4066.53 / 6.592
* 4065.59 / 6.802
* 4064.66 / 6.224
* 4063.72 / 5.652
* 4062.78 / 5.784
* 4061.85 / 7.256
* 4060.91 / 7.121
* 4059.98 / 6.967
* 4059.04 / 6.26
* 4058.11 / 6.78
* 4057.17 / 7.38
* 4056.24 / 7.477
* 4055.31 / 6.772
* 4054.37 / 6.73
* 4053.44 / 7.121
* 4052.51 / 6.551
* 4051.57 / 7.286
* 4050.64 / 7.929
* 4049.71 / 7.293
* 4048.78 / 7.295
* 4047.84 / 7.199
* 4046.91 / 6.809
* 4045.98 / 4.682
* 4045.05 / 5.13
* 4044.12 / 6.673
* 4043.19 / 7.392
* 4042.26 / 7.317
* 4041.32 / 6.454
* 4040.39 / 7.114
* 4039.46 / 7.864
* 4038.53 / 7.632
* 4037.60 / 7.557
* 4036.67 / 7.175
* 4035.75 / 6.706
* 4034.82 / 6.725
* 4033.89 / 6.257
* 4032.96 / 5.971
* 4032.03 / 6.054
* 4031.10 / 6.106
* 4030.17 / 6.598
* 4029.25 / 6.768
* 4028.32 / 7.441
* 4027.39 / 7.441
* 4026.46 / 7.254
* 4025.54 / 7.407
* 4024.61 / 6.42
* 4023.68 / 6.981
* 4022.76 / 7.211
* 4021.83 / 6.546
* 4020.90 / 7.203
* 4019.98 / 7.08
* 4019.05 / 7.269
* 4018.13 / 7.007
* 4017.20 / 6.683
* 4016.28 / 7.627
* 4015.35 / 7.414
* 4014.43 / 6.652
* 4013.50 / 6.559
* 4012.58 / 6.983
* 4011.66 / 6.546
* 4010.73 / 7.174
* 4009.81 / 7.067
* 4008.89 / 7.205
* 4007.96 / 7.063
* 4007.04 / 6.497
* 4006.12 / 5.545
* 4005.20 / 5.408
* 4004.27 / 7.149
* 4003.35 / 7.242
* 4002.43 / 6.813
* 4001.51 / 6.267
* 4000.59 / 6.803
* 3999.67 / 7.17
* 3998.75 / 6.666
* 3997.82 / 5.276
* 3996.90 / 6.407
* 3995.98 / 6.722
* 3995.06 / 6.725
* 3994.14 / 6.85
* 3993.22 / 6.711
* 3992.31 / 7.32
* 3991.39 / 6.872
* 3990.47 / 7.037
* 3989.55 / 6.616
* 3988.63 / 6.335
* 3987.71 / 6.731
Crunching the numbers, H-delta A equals -0.7 angstrom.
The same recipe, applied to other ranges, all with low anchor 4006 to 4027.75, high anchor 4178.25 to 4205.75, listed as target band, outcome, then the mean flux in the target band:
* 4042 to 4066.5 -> 0.8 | 6.76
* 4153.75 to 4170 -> -0.9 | 7.36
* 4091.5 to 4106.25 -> 0.7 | 6.64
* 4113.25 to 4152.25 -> -1.8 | 7.29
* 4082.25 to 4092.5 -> -0.4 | 7.25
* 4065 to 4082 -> 0.5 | 6.76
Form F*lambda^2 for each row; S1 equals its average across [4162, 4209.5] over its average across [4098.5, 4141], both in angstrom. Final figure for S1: 1.0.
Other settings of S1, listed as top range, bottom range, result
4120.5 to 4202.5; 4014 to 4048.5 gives 1.11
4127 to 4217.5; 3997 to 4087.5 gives 1.12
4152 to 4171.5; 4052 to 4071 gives 1.13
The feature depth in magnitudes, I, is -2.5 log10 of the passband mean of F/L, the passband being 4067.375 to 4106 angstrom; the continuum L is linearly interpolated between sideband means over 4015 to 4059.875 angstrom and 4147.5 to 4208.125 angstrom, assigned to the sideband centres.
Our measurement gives 0.02 mag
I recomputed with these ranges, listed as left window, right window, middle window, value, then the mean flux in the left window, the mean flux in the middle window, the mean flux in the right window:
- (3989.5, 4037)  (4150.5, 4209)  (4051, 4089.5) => 0.010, 6.78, 6.83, 7.11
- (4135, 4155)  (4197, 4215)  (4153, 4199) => 0.019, 7.27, 7.08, 7.14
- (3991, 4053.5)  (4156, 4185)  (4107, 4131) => -0.056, 6.83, 7.41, 7.15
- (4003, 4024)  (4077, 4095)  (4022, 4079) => 0.029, 6.87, 6.8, 7.09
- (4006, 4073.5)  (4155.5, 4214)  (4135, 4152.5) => -0.039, 6.86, 7.3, 7.12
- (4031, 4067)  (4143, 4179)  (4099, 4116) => 0.033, 6.78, 6.77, 7.15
